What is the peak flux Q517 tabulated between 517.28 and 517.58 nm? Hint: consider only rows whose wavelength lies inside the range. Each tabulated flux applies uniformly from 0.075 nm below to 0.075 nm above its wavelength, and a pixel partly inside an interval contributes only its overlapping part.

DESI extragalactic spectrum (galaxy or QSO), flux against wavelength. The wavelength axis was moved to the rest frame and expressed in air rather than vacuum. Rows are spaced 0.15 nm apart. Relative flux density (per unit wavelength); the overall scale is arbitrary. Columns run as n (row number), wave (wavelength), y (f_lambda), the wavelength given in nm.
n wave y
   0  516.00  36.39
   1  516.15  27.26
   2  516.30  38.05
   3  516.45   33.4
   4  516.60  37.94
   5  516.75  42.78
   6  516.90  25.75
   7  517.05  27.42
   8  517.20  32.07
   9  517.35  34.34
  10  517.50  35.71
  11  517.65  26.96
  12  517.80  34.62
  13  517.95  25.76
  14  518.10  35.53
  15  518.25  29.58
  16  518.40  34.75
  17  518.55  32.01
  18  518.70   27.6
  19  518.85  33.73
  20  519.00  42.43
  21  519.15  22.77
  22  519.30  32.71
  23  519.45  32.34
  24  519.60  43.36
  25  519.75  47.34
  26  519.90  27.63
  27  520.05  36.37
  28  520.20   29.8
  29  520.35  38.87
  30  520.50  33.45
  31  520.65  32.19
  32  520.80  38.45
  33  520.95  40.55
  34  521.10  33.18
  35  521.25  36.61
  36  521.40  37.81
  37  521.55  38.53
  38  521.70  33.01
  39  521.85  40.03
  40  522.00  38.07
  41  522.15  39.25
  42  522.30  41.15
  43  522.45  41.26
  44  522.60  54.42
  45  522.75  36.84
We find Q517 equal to 35.71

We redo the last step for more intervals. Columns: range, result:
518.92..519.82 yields 47.34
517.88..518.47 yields 35.53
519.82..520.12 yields 36.37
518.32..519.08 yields 42.43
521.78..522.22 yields 40.03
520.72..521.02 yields 40.55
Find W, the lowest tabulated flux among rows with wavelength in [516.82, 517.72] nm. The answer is 25.75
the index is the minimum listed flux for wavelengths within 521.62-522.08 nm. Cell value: 33.01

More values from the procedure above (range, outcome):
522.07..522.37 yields 39.25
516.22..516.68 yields 33.4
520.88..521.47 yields 33.18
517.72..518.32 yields 25.76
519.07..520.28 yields 22.77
